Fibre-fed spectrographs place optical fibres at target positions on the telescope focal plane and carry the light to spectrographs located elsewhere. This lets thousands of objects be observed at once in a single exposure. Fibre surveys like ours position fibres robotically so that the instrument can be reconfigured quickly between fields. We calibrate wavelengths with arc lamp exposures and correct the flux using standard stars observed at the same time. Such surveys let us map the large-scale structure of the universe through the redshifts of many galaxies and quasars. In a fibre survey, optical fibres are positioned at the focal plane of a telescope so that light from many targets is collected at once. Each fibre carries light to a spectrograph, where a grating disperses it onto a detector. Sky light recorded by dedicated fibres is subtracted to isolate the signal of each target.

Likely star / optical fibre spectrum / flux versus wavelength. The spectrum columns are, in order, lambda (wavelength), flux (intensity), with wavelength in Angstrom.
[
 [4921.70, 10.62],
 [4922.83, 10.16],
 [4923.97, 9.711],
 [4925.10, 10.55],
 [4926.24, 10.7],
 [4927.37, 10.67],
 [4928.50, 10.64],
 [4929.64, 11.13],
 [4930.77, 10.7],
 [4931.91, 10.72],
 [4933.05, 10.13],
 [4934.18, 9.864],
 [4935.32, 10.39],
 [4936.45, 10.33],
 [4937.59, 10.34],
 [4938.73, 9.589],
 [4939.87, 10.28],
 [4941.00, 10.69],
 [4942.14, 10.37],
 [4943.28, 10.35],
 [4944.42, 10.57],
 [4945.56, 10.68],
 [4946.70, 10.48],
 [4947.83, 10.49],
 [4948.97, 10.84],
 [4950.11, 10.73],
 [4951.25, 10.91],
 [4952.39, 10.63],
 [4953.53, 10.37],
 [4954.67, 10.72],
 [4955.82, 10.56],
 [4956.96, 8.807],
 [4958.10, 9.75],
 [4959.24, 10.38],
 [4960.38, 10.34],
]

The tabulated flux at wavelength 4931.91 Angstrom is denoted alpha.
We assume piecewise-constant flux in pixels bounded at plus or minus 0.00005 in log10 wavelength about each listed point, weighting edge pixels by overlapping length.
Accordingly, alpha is 10.72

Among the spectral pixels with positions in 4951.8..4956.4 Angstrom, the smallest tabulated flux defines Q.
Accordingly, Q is 10.37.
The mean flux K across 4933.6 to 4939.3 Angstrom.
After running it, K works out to 10.1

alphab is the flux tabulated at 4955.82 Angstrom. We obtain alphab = 10.56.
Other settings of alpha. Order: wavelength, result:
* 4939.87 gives 10.28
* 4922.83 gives 10.16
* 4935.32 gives 10.39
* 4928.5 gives 10.64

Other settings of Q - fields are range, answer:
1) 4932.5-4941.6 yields 9.589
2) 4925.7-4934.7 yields 9.864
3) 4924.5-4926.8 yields 10.55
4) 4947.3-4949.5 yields 10.49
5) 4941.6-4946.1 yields 10.35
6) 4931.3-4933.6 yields 10.13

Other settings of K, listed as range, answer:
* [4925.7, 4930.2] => 10.8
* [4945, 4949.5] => 10.6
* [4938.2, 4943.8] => 10.3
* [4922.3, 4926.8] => 10.3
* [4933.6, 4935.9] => 10.2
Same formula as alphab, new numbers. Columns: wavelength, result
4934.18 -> 9.864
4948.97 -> 10.84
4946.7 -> 10.48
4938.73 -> 9.589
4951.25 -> 10.91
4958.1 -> 9.75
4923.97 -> 9.711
